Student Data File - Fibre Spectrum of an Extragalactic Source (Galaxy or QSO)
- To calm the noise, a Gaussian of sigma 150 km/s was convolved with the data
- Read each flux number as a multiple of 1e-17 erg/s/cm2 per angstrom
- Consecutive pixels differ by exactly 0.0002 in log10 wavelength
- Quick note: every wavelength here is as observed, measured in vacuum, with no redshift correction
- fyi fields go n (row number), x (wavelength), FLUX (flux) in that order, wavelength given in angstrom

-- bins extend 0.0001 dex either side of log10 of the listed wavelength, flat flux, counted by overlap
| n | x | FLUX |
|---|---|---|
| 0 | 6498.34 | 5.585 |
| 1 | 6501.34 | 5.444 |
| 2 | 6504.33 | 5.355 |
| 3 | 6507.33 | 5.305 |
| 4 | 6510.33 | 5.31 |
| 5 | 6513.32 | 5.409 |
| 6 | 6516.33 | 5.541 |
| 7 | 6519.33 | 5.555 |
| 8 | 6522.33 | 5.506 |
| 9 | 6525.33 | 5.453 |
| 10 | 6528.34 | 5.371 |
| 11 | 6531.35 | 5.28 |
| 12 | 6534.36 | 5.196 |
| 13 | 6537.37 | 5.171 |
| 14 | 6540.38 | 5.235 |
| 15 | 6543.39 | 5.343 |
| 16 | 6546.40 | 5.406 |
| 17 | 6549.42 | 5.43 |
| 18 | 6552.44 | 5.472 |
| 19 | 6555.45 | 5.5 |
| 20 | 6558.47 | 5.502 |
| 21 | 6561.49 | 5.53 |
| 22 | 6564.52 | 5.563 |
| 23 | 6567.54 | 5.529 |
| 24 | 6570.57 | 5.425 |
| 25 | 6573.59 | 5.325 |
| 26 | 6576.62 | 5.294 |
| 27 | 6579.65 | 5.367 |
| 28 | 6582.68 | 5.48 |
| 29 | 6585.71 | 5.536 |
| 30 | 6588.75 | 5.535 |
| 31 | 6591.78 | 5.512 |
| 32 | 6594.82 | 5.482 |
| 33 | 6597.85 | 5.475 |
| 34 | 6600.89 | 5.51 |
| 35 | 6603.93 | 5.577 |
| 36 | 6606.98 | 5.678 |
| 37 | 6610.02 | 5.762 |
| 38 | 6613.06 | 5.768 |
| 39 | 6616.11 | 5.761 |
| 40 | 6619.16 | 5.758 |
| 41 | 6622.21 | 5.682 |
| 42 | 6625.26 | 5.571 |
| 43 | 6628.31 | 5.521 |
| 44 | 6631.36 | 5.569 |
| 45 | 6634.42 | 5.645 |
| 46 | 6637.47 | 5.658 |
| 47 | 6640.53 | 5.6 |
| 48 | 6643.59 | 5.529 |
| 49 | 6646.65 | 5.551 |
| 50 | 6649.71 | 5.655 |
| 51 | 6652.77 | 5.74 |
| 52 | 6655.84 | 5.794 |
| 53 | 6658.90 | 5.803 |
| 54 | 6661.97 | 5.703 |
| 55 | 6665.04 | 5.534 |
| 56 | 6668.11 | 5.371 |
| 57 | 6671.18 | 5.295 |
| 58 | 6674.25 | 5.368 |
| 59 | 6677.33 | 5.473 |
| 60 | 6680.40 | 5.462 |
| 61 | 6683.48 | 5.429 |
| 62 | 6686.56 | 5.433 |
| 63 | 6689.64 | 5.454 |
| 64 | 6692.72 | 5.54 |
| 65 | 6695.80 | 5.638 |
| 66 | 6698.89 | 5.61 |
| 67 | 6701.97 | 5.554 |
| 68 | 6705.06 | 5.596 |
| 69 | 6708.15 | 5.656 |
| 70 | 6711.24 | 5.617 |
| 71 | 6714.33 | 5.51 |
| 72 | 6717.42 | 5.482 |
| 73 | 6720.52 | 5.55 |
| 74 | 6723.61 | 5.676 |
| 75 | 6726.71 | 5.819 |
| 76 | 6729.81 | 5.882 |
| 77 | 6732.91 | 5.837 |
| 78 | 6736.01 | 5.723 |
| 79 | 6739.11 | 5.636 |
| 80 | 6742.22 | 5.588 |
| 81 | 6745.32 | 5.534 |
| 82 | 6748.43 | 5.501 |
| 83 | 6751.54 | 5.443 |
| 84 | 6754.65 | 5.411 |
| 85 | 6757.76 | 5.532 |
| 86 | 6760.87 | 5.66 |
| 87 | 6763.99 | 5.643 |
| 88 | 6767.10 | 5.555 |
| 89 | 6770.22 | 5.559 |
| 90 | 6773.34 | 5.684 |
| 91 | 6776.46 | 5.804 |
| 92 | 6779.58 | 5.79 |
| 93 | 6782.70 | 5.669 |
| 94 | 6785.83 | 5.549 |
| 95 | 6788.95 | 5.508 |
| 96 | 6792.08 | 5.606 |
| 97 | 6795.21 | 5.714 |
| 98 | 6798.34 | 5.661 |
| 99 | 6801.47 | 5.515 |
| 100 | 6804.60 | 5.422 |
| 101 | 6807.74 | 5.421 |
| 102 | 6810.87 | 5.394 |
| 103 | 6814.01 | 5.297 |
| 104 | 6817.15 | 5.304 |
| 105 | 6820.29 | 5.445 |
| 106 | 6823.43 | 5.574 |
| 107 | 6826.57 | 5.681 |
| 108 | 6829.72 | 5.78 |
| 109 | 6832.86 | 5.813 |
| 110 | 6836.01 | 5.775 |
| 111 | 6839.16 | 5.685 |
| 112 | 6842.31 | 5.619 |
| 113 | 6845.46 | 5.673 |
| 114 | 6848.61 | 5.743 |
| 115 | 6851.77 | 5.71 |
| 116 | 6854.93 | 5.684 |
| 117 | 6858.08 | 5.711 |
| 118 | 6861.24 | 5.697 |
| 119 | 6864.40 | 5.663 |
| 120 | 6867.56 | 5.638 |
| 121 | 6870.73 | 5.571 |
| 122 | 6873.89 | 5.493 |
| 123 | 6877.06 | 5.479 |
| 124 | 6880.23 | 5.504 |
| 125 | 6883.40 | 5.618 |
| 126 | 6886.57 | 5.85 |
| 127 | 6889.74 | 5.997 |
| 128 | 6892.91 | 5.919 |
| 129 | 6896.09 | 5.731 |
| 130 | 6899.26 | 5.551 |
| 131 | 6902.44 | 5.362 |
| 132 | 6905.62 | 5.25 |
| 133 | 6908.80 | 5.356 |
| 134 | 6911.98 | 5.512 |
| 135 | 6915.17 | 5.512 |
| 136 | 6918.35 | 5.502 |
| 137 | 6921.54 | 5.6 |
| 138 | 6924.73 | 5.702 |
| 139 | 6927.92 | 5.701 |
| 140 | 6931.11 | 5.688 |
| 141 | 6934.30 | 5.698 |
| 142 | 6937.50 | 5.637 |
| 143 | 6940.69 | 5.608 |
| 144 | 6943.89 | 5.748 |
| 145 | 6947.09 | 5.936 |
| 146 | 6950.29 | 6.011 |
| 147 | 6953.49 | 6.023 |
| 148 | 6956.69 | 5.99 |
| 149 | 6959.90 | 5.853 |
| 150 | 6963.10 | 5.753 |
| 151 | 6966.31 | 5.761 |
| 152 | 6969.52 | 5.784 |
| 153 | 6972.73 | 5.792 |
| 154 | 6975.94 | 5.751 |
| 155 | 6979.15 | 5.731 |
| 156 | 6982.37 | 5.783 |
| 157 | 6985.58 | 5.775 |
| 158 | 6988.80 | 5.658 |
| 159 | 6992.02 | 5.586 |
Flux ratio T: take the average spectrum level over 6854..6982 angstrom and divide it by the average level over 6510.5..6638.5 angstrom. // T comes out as 1.03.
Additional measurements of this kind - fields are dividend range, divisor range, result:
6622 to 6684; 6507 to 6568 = 1.03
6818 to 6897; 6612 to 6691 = 1.02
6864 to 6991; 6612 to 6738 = 1.01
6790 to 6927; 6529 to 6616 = 1.02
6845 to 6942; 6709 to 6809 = 1.00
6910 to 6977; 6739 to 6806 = 1.03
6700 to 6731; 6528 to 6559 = 1.05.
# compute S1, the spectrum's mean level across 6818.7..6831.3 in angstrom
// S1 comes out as 5.62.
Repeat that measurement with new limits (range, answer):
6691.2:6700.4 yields 5.59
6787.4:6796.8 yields 5.61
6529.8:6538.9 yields 5.21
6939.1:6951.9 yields 5.82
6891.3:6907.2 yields 5.56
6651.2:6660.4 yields 5.78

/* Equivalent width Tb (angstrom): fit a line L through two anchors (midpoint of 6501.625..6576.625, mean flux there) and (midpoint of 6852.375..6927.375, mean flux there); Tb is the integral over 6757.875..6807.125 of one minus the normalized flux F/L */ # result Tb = -0.63 angstrom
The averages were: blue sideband 5.4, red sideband 5.61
